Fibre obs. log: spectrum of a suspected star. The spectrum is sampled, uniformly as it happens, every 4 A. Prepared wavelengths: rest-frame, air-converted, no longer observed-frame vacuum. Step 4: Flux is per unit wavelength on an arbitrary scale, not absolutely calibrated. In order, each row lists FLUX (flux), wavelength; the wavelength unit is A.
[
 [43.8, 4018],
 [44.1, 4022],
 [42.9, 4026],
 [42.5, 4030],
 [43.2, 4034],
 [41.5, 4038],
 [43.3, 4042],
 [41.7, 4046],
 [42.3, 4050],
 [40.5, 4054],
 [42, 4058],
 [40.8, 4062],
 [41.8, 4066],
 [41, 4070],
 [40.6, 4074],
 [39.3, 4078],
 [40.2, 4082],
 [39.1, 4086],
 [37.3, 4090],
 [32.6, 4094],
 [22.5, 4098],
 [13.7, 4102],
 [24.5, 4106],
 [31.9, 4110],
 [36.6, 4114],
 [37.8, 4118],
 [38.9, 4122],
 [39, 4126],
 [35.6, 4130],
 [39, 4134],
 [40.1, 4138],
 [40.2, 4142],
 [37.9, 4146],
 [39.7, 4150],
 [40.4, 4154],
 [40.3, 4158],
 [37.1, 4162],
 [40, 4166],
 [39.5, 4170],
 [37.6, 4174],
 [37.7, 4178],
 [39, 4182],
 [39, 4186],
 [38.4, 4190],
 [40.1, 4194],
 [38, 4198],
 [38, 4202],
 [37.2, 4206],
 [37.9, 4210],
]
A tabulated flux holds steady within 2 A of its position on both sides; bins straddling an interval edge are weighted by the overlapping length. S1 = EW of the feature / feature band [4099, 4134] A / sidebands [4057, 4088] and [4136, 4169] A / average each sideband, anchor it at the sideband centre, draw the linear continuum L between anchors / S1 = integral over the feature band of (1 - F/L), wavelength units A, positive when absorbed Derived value 6.6 A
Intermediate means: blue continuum 40.6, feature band 32.4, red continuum 39.5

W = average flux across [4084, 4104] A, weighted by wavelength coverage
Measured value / 29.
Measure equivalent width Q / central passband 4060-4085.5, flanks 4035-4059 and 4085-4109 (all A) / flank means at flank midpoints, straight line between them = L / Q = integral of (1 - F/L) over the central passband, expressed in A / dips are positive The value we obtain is -4.3 A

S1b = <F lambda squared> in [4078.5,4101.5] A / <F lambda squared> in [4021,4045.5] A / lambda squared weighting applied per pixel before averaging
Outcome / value 0.80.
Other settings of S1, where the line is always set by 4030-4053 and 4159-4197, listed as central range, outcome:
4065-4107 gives 7.5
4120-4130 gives 0.5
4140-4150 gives 0.1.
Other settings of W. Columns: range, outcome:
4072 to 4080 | 40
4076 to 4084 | 39.8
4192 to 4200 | 39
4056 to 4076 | 41.2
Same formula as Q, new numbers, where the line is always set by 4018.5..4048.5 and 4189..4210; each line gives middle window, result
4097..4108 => 5.62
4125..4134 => 0.60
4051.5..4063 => 0.26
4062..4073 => 0.17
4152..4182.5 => 0.17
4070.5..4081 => 0.38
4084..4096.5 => 1.66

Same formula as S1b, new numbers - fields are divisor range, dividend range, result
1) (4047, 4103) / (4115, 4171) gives 1.08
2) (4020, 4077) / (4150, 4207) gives 0.98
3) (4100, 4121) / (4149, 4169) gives 1.37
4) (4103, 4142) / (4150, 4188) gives 1.12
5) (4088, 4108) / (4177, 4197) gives 1.55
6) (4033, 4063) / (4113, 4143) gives 0.95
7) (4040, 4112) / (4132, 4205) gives 1.12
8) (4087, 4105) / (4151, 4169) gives 1.50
